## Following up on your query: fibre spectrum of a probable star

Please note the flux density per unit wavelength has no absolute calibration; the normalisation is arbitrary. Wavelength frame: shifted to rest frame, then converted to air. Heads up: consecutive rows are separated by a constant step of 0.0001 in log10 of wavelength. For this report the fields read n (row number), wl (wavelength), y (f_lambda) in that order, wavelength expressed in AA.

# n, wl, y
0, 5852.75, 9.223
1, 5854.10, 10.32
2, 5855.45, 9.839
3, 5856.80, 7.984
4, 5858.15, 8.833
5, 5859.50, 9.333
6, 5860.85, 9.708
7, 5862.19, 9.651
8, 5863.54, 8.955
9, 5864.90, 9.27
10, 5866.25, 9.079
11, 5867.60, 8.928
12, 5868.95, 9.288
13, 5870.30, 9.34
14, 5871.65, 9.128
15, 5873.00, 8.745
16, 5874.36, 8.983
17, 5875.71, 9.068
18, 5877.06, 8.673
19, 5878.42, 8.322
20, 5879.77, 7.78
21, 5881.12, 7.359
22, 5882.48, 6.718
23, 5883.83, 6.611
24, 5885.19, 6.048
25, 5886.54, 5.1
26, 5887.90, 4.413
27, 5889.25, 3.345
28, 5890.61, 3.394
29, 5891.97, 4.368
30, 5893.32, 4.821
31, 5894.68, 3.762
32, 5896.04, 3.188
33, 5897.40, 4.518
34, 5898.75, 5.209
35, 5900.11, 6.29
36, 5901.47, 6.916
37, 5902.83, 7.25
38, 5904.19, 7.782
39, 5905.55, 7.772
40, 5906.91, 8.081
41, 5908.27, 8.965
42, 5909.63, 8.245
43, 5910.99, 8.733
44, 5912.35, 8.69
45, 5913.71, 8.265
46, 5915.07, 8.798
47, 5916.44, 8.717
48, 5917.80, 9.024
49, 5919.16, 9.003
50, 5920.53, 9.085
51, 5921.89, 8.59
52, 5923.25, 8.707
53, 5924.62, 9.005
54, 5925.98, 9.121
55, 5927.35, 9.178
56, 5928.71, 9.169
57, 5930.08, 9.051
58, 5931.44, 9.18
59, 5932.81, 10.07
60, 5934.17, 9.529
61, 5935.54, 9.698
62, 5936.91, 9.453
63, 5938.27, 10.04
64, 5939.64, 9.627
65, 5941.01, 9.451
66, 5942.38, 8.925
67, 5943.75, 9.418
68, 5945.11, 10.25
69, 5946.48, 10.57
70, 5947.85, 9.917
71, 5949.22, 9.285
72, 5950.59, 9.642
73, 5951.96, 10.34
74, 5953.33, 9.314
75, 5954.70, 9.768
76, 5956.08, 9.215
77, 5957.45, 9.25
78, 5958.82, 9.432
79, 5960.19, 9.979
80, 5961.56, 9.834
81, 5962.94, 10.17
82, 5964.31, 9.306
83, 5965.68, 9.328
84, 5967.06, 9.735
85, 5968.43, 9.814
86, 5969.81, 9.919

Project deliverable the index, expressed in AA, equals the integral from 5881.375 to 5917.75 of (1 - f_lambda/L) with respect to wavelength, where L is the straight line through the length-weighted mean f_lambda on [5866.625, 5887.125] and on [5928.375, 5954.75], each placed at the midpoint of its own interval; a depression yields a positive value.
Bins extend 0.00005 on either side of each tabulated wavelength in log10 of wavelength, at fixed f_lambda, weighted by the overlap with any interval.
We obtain 9.3 AA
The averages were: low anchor 8.04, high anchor 9.64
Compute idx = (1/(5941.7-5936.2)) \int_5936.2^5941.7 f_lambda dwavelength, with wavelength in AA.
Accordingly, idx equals 9.64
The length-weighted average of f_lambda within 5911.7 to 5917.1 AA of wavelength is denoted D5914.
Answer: 8.61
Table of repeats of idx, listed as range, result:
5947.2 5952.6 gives 9.79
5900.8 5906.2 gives 7.43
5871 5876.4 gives 8.98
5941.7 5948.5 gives 9.82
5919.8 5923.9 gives 8.8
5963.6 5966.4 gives 9.33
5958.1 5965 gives 9.75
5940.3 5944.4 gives 9.25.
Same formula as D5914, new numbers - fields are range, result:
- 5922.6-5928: 8.99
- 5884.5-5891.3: 4.46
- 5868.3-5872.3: 9.26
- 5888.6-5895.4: 3.93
